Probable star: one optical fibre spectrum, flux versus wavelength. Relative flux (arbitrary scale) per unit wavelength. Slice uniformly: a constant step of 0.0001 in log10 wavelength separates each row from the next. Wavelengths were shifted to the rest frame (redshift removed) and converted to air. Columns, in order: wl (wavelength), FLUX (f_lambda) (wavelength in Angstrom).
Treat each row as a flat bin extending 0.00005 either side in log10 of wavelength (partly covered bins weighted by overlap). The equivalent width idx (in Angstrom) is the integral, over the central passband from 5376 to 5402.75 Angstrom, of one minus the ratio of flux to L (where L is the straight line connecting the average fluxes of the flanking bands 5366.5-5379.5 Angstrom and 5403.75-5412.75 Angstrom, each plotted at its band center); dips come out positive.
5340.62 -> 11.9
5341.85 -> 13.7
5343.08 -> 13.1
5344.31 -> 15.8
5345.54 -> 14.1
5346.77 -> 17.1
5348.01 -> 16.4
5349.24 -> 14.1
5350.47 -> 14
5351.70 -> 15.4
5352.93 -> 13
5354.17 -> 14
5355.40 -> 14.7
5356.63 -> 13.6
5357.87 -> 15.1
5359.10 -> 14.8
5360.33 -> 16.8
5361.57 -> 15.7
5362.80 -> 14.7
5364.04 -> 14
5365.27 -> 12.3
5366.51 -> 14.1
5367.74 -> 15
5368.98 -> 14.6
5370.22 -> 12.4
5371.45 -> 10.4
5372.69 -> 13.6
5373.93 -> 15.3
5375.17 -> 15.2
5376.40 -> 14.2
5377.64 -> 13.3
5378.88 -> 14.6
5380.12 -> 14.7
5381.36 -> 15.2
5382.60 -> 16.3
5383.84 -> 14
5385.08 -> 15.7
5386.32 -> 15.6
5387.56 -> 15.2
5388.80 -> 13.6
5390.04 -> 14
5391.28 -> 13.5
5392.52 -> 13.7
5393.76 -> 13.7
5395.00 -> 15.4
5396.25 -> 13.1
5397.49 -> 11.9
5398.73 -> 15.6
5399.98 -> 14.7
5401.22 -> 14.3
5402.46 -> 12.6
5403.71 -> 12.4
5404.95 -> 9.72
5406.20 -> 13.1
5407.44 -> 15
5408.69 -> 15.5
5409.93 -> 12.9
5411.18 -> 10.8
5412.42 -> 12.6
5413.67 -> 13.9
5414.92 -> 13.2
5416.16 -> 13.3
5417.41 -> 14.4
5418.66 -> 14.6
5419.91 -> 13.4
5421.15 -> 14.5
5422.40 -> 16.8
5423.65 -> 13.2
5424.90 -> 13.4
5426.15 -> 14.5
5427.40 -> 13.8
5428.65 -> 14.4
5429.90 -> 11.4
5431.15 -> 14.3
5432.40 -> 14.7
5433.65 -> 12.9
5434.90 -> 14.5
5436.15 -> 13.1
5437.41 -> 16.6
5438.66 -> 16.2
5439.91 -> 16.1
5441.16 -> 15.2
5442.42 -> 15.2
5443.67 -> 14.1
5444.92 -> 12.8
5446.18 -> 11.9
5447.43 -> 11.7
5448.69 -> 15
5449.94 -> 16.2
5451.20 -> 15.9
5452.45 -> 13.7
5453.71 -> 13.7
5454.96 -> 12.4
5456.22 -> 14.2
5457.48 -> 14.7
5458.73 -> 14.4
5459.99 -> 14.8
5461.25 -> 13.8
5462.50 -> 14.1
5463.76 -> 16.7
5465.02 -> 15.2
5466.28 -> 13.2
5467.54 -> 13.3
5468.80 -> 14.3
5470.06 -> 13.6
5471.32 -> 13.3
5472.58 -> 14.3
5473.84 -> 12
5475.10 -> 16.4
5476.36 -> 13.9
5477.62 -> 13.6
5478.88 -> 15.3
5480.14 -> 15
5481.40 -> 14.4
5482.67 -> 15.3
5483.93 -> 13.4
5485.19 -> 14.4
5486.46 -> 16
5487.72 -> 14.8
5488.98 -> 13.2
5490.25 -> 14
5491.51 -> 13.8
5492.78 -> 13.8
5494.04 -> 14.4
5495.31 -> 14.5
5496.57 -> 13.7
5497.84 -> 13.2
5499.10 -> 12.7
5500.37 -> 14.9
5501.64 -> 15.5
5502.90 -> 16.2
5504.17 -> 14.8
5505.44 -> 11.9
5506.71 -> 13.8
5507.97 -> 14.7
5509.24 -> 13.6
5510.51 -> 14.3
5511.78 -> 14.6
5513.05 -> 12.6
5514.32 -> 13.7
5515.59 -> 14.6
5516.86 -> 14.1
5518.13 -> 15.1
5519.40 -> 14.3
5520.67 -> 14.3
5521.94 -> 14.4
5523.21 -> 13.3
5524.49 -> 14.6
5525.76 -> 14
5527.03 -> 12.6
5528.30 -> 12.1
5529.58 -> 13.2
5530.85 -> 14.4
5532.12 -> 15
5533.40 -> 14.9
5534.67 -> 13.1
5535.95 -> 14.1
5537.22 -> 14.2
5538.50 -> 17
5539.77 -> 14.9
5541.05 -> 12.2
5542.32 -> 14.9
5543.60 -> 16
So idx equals -1.9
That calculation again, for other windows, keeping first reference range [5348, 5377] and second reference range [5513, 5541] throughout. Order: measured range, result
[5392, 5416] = 1.44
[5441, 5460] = 0.15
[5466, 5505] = -0.23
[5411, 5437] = 0.79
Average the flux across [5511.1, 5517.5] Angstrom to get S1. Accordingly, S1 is 13.9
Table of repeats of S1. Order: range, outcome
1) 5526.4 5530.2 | 12.6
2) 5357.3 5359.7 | 15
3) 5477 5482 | 14.6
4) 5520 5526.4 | 14.1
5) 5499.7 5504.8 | 15.3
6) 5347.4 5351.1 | 14.9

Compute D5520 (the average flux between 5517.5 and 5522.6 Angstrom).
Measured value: 14.5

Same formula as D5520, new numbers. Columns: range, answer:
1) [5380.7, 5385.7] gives 15.3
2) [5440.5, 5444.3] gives 14.9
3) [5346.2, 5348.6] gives 16.7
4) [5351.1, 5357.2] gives 14.1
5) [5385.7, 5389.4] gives 14.8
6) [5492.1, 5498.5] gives 13.9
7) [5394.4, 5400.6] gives 14.1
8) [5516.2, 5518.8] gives 14.6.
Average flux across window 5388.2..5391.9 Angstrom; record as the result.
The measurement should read 13.7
